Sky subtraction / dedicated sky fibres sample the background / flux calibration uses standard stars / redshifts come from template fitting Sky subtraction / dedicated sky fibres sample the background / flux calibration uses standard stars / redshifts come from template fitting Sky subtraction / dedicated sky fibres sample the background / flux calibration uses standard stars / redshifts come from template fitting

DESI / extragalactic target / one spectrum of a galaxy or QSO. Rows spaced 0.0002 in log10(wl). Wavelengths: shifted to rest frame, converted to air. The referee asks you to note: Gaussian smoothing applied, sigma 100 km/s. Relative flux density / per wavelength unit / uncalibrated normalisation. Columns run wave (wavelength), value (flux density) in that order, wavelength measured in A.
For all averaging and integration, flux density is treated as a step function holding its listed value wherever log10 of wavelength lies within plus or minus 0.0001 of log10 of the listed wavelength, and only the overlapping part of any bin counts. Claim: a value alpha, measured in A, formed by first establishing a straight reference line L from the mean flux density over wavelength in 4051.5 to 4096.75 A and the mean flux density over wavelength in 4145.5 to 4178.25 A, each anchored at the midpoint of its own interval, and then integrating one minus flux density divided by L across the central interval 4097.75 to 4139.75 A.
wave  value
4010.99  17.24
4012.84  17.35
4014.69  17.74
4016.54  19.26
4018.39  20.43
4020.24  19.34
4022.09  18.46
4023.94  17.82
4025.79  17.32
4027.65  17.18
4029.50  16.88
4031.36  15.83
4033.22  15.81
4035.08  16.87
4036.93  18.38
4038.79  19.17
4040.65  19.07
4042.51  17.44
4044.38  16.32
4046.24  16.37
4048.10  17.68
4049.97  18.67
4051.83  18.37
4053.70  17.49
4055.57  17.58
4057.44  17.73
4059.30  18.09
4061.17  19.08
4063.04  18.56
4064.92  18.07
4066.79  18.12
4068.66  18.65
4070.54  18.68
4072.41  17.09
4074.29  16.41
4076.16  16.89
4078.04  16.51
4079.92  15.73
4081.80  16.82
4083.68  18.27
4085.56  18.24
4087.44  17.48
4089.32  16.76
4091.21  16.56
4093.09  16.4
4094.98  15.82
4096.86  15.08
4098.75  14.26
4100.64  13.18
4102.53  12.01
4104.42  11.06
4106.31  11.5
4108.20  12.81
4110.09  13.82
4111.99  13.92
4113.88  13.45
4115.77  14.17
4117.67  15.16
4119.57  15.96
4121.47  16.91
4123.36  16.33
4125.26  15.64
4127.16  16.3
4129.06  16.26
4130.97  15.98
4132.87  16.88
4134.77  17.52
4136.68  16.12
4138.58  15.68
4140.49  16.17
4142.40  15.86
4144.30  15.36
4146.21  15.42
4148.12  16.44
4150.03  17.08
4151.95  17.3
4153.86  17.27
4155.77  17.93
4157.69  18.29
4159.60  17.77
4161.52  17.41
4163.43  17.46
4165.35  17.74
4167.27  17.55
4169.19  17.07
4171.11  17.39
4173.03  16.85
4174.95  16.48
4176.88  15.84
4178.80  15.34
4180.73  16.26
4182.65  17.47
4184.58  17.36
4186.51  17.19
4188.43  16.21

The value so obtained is 6.04 A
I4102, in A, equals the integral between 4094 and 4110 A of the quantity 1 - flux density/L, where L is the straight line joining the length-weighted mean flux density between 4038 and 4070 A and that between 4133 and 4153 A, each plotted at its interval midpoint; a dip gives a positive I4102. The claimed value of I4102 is 3.6 A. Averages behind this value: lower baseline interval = 18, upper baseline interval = 16.3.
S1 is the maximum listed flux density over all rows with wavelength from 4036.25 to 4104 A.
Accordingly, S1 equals 19.17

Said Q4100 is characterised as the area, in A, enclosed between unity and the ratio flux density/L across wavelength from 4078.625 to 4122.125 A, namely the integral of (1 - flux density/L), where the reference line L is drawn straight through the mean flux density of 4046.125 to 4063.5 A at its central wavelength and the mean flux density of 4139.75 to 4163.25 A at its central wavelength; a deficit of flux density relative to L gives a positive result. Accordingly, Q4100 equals 6.2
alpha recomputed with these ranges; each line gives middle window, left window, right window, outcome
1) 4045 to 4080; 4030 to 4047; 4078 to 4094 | -1.19 A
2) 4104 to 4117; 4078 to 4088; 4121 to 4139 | 2.83 A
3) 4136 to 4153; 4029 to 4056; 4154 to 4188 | 1.02 A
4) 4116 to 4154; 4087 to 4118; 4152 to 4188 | -1.43 A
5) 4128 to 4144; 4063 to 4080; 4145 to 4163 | 0.92 A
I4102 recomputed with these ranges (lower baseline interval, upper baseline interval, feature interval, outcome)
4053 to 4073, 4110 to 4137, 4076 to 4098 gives 0.61 A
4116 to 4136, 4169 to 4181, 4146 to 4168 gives -1.37 A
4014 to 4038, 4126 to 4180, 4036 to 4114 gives 3.91 A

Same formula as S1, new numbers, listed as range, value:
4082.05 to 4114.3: 18.27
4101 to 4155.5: 17.52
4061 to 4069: 19.08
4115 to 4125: 16.91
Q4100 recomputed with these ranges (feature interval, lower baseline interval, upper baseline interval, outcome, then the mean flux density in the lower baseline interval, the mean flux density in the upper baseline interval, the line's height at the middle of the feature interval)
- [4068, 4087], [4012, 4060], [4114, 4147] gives -0.38 A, 17.8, 15.9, 17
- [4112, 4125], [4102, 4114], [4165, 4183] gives -1.91 A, 12.6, 16.7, 13.3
